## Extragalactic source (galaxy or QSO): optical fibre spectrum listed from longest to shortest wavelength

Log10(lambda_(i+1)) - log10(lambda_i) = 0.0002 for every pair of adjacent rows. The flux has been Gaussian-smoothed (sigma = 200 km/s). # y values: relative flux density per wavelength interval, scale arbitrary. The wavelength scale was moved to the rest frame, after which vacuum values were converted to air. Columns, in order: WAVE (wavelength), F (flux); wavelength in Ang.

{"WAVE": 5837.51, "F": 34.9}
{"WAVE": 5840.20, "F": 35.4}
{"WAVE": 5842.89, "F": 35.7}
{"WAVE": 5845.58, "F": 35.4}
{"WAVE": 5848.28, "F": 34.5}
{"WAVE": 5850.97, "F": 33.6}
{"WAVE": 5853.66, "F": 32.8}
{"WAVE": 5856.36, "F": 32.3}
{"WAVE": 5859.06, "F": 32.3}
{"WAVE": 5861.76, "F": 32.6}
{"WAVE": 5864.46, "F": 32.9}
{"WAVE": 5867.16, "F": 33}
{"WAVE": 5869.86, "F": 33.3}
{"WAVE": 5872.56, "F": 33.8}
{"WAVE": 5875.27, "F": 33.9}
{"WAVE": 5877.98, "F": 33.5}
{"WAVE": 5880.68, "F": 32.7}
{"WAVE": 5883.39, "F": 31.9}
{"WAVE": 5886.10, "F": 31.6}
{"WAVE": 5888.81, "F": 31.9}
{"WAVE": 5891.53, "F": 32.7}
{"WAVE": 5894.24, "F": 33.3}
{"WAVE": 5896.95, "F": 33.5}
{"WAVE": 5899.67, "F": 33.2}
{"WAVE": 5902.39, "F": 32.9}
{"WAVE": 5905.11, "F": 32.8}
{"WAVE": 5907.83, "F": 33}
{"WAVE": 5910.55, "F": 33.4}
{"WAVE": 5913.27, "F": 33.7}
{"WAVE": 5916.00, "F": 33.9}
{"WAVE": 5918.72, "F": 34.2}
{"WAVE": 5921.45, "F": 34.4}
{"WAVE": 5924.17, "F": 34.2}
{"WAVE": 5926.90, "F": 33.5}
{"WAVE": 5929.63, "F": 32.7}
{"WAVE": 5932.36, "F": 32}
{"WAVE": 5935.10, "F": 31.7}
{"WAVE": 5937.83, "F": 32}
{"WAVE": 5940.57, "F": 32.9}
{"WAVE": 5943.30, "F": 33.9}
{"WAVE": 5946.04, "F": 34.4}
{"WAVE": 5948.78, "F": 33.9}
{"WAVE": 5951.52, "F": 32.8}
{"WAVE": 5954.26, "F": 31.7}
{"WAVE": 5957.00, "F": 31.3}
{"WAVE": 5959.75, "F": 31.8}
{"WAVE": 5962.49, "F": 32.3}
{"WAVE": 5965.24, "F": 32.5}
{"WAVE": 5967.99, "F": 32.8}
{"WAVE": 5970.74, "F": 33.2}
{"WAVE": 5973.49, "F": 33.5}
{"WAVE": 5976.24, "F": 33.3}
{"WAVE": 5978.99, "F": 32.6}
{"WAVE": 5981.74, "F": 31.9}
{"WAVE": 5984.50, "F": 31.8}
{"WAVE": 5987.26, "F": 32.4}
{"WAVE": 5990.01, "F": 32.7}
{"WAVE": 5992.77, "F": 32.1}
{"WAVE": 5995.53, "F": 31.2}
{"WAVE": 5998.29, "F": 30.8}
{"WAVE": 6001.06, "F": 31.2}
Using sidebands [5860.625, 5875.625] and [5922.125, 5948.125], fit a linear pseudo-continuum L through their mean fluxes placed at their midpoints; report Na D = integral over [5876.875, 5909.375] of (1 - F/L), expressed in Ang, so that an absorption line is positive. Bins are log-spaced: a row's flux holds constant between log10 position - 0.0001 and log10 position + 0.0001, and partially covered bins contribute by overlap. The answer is 0.4 Ang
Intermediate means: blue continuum 33.2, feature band 32.8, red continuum 33.1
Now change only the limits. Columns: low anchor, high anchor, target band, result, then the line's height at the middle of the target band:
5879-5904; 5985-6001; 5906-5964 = -1.3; 32.3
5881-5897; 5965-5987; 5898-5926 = -0.9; 32.5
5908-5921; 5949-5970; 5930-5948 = 0.1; 33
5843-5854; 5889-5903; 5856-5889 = 0.9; 33.7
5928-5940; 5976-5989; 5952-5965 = 0.1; 32.3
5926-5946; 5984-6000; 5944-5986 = -0.5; 32.3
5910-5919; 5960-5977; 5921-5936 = 0.2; 33.5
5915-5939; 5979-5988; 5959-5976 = -0.2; 32.4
